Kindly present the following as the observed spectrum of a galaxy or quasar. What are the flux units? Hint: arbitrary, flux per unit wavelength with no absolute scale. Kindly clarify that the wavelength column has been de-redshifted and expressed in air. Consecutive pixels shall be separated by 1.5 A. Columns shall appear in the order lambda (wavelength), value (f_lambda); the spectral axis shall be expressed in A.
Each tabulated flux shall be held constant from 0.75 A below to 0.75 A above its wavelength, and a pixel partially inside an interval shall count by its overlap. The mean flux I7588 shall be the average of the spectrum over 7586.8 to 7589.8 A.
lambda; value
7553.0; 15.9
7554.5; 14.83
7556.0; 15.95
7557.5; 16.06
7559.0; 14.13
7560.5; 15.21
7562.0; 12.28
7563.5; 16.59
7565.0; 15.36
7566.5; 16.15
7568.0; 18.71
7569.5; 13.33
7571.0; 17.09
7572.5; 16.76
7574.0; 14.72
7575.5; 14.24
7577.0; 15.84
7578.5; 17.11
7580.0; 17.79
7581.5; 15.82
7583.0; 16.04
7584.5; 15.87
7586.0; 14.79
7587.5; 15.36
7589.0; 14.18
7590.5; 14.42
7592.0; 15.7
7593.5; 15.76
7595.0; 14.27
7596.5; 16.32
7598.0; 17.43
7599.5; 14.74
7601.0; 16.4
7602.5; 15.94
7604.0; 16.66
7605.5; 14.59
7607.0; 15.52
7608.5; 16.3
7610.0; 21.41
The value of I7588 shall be 14.8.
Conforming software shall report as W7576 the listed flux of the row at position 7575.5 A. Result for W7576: 14.24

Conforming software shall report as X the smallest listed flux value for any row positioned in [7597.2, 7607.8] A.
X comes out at 14.59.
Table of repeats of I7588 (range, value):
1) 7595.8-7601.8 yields 16.2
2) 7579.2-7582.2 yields 16.8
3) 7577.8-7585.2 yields 16.5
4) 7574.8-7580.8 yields 16.3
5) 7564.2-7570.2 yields 15.9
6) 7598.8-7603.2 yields 15.7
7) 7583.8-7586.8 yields 15.3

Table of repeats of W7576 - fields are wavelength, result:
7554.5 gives 14.83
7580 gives 17.79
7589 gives 14.18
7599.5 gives 14.74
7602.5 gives 15.94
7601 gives 16.4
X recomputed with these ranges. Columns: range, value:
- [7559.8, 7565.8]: 12.28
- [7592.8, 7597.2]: 14.27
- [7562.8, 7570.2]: 13.33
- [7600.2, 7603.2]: 15.94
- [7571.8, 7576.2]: 14.24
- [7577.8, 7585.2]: 15.82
